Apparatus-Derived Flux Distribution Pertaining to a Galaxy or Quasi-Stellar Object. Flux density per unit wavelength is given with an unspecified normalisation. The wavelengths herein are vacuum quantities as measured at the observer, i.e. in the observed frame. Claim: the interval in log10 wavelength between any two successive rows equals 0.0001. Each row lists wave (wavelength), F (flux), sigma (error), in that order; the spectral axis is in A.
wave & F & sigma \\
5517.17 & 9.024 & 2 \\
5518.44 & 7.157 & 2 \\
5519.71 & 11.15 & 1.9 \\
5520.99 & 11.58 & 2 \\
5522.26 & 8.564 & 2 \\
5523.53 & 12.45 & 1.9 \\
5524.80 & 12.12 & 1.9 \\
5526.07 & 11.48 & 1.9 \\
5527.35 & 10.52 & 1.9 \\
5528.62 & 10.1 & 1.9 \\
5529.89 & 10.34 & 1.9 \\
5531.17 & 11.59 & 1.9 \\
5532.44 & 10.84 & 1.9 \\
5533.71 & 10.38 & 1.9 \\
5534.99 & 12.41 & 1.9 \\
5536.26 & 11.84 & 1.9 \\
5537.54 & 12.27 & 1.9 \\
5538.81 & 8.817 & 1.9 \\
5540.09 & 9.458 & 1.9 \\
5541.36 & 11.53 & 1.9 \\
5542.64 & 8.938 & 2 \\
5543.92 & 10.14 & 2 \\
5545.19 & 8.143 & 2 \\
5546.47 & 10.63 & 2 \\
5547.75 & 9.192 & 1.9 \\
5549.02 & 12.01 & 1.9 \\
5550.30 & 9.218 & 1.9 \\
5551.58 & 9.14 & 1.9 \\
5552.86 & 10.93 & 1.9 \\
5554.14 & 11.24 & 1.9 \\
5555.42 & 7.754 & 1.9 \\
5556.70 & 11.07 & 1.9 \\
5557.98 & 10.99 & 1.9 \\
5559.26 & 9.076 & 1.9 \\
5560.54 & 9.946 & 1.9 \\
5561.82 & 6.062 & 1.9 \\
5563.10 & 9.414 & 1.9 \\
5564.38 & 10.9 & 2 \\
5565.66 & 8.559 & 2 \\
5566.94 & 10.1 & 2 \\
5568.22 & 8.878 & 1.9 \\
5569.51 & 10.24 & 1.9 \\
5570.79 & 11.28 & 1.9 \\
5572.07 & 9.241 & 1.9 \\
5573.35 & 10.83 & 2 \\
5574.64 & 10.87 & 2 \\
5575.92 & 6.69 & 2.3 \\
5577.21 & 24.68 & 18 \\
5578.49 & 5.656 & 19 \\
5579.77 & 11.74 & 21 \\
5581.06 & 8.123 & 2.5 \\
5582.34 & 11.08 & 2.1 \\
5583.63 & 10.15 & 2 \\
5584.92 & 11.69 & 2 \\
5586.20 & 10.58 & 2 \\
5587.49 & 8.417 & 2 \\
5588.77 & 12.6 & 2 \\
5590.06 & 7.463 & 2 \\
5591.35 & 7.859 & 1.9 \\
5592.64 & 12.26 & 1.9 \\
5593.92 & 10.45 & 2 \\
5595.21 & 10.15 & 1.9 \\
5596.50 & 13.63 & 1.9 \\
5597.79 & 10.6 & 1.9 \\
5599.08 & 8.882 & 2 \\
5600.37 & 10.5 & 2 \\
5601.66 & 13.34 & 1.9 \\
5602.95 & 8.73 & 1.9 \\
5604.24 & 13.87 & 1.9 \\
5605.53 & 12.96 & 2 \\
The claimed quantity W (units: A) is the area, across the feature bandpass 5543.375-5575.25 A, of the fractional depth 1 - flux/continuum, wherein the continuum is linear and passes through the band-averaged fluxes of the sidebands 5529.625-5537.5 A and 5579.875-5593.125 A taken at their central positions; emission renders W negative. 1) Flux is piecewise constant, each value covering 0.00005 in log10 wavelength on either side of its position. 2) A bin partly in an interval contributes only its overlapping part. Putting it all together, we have 2.6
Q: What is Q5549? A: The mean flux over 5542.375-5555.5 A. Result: 9.86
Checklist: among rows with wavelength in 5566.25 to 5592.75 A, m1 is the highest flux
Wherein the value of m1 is 24.68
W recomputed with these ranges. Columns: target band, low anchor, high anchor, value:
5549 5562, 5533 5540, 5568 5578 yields 1.8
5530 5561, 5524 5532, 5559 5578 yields 1.4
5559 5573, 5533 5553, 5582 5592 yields 0.9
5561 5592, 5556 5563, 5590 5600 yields -0.9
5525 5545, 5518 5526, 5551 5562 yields -0.7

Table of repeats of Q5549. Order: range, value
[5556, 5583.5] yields 10.3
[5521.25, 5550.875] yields 10.6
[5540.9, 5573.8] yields 9.81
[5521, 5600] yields 10.4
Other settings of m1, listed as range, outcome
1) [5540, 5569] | 12.01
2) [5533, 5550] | 12.41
